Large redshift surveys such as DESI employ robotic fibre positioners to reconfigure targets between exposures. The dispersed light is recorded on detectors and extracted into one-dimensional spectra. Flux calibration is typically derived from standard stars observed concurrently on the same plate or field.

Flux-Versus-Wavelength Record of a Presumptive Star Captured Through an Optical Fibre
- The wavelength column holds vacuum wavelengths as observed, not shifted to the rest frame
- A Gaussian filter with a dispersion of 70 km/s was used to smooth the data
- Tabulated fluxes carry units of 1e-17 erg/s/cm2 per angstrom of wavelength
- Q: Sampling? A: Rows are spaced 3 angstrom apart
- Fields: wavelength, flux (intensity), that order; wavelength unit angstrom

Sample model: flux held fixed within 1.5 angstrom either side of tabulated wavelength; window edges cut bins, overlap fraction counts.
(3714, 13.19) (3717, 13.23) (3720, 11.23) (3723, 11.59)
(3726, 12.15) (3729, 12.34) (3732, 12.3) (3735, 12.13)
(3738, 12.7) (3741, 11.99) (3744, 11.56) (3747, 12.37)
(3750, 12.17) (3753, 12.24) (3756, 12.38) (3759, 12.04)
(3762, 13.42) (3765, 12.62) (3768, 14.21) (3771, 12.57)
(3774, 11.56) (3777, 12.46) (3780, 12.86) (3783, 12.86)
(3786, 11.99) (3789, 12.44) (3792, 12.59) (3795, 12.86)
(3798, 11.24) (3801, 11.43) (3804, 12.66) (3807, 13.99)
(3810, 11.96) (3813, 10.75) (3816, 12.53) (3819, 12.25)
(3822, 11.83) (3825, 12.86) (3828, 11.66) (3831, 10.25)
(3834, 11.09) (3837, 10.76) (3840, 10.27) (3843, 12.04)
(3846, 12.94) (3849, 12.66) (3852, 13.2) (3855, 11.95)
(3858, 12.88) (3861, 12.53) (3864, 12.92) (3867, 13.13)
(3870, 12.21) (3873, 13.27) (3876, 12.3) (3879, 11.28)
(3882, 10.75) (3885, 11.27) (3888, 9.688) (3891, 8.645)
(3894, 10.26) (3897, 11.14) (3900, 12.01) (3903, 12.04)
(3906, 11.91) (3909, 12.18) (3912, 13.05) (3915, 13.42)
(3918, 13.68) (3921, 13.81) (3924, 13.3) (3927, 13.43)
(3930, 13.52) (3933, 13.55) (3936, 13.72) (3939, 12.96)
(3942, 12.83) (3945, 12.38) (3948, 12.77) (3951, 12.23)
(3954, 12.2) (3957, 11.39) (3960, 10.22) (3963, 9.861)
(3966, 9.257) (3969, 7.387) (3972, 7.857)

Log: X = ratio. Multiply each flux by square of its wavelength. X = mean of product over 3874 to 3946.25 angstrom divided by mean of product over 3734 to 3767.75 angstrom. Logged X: 1.1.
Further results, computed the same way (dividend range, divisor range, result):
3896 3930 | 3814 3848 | 1.14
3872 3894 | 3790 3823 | 0.93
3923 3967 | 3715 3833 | 1.09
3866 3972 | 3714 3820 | 1.04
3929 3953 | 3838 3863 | 1.10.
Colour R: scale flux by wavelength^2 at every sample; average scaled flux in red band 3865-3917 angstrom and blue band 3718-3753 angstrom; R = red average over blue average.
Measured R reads 1.05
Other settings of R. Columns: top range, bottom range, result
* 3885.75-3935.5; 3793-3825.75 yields 1.06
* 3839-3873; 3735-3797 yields 1.05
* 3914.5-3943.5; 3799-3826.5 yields 1.17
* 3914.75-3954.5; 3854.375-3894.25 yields 1.16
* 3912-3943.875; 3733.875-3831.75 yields 1.17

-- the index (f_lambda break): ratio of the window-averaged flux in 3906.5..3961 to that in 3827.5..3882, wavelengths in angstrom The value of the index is 1.1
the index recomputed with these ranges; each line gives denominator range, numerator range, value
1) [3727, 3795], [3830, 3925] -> 0.96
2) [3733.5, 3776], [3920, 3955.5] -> 1.05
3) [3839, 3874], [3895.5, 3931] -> 1.02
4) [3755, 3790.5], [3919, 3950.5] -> 1.05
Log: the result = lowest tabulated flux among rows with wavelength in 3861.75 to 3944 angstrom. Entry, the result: 8.645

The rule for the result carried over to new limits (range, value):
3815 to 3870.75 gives 10.25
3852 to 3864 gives 11.95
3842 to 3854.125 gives 12.04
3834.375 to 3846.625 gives 10.27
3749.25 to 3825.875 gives 10.75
